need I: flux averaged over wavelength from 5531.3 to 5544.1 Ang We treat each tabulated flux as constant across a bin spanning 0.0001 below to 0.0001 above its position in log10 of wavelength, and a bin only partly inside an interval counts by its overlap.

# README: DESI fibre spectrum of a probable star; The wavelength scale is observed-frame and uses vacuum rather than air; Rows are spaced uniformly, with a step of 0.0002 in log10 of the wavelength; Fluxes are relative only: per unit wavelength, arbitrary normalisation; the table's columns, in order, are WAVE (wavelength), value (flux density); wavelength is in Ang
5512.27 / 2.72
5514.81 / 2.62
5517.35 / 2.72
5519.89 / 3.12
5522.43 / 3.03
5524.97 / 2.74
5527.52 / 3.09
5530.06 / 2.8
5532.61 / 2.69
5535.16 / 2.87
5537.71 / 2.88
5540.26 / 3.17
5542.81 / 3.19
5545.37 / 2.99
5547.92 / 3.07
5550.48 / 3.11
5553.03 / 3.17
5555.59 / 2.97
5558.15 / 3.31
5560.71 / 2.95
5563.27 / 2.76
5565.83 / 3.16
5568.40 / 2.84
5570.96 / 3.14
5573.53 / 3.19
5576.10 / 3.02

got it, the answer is 2.96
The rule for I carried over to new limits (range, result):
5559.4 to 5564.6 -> 2.86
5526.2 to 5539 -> 2.87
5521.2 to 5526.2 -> 2.89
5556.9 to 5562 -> 3.13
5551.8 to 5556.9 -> 3.07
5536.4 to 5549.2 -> 3.06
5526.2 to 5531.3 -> 2.94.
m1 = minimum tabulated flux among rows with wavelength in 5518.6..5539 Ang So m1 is 2.69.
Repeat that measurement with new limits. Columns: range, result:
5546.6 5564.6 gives 2.76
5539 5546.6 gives 2.99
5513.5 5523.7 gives 2.62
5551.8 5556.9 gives 2.97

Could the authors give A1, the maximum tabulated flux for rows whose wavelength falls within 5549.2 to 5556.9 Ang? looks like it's 3.17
